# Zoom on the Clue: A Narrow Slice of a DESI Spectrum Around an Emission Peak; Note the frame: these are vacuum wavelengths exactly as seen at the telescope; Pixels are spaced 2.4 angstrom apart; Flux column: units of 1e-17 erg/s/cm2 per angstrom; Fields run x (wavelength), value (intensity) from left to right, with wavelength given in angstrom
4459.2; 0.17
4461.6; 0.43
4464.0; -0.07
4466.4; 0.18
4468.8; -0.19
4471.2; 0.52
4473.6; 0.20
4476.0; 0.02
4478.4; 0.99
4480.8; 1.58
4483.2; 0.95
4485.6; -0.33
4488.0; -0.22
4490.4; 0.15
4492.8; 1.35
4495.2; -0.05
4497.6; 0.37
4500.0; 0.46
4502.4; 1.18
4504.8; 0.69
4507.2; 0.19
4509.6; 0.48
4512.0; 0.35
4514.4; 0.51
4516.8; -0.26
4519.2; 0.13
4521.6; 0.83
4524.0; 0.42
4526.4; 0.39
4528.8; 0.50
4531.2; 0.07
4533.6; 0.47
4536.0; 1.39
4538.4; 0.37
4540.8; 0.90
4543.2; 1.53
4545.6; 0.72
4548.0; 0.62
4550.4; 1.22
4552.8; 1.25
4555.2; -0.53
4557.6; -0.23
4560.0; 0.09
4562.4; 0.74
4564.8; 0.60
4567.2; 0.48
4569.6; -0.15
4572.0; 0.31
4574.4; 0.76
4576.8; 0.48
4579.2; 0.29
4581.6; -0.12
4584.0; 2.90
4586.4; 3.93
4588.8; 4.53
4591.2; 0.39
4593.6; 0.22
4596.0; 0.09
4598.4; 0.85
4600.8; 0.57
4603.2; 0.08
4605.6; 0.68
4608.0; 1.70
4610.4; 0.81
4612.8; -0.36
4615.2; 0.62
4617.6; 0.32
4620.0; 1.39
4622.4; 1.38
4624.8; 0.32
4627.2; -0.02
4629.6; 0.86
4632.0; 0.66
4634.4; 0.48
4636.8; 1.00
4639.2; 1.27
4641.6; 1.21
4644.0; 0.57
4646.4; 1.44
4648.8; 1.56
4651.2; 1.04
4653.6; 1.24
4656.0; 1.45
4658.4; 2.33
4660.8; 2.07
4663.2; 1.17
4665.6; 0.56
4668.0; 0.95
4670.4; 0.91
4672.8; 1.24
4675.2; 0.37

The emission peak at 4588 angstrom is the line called [O II]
